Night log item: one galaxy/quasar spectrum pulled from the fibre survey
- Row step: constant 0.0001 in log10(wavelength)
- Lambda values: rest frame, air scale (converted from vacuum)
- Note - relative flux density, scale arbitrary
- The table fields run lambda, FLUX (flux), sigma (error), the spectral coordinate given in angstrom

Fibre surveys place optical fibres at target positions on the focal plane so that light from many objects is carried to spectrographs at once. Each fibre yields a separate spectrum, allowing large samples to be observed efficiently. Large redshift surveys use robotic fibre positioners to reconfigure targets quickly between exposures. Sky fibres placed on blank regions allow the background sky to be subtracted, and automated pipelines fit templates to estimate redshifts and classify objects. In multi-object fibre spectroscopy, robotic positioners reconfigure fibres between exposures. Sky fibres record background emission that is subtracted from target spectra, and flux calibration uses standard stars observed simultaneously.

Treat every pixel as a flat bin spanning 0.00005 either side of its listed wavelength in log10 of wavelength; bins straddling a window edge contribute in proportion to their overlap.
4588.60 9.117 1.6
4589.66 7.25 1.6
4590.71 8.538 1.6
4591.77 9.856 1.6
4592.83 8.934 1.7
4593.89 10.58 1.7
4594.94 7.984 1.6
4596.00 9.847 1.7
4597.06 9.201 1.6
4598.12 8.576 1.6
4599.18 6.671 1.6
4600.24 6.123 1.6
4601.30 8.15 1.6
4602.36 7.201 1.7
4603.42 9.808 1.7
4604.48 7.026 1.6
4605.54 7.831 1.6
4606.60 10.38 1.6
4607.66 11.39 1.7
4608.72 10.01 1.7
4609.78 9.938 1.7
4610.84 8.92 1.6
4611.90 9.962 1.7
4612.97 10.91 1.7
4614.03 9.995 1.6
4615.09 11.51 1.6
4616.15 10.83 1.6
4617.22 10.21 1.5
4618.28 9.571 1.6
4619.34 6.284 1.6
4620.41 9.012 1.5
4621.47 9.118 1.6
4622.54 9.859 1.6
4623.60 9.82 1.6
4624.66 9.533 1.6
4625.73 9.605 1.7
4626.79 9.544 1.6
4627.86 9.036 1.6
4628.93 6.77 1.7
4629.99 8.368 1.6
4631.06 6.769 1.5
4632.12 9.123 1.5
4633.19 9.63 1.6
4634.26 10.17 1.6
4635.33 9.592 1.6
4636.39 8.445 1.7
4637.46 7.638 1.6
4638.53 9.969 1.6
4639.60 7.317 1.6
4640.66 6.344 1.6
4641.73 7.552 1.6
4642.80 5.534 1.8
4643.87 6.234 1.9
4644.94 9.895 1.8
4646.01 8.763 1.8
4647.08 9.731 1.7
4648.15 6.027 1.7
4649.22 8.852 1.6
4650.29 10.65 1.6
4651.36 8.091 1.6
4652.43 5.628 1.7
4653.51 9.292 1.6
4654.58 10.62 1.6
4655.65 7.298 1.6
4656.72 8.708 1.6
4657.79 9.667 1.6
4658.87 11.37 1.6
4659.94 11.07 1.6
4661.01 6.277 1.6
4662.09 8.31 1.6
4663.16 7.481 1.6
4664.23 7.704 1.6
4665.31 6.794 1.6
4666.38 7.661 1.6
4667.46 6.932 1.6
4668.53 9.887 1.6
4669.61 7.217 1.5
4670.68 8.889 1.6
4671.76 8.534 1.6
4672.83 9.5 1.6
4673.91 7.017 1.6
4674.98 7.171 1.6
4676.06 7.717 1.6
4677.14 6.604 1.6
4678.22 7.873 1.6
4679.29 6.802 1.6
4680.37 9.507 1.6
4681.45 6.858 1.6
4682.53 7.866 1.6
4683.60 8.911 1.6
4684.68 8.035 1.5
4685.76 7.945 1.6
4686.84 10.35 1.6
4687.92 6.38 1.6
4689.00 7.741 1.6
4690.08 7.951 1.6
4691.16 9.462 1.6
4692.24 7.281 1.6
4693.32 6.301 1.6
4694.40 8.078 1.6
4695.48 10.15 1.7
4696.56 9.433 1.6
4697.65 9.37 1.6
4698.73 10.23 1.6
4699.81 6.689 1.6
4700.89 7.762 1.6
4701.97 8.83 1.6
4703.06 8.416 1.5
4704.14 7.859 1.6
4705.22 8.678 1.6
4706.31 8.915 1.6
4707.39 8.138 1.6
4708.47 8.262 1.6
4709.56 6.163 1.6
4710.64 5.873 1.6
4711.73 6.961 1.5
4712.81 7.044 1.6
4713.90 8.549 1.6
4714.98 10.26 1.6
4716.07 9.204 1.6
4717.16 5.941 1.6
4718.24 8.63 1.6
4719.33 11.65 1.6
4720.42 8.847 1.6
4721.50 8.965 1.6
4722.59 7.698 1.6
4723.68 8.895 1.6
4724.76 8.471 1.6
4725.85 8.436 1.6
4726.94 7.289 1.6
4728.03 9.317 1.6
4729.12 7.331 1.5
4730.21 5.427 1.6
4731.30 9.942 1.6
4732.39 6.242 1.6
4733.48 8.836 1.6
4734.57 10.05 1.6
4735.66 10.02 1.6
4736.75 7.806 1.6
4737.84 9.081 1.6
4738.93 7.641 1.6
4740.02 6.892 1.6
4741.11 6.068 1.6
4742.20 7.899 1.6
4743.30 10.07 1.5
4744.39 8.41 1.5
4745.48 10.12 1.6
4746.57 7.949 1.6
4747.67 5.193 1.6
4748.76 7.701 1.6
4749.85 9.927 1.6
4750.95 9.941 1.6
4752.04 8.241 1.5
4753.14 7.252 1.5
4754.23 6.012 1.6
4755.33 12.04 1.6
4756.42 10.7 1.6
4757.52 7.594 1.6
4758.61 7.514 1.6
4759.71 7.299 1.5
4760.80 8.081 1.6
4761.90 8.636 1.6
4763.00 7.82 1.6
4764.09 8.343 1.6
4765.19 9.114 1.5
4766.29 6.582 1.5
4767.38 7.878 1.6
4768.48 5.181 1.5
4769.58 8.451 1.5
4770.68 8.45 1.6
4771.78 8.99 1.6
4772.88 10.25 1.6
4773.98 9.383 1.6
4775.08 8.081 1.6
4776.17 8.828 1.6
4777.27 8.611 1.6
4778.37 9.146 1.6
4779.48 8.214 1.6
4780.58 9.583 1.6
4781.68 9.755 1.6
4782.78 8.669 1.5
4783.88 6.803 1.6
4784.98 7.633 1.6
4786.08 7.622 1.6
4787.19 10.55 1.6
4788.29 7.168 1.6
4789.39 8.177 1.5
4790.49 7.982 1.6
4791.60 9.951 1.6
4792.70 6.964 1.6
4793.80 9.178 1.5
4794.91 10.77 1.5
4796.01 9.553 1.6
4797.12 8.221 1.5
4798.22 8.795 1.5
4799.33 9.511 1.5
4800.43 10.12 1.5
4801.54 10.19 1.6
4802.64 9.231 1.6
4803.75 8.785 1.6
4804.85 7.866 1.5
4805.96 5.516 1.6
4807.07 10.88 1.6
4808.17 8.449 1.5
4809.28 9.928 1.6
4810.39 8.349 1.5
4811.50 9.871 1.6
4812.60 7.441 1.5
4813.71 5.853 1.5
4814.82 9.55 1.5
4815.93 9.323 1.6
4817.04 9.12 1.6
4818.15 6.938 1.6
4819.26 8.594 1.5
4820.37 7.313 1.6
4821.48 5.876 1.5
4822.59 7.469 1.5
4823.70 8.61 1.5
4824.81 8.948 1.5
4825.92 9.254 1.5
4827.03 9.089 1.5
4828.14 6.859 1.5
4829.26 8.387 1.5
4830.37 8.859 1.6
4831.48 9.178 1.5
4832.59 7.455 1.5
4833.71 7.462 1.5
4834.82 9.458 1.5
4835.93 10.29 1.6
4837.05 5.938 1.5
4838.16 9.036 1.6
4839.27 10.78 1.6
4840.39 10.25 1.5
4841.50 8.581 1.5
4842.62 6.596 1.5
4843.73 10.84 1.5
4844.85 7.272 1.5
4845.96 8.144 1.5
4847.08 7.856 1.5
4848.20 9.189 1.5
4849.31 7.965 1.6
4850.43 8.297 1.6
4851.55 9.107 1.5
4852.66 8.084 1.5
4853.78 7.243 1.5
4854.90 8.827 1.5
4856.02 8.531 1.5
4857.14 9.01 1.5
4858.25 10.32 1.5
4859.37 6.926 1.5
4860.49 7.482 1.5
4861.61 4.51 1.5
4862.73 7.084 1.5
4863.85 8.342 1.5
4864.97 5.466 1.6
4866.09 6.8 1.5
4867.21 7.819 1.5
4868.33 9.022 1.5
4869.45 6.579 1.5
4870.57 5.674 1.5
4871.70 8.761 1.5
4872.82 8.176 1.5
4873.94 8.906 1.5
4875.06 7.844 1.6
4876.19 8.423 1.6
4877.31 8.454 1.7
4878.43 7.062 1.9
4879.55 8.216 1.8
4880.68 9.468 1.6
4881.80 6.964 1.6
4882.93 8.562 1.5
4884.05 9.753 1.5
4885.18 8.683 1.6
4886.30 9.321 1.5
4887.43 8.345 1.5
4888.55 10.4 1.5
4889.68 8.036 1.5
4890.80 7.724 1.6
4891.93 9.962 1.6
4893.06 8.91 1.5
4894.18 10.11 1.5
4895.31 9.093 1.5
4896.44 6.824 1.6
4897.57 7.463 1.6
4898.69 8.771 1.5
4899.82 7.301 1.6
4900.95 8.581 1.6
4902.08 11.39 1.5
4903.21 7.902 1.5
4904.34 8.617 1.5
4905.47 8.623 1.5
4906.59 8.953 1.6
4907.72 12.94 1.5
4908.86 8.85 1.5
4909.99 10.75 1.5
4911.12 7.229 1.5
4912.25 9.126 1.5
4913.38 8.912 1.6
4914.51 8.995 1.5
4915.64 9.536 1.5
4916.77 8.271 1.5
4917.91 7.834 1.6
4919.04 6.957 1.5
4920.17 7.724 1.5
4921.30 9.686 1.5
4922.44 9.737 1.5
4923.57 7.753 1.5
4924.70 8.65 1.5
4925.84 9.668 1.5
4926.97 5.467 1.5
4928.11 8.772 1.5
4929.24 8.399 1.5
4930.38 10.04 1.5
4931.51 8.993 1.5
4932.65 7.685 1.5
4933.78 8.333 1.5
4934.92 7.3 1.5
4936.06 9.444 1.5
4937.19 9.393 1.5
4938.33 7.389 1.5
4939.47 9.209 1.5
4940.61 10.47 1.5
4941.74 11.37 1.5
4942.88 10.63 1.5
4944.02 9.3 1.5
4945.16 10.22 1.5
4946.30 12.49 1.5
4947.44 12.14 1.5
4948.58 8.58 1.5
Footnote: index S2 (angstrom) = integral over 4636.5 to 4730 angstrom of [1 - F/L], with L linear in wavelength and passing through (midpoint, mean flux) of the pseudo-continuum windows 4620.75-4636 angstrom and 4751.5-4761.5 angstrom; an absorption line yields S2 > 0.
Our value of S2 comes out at 5.8 angstrom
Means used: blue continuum 9.06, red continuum 8.31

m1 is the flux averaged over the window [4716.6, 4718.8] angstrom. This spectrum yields 7.32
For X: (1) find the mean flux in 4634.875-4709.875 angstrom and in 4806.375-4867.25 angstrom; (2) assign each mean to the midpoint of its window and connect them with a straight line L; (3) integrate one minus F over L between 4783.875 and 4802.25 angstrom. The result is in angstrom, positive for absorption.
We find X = -1.3 angstrom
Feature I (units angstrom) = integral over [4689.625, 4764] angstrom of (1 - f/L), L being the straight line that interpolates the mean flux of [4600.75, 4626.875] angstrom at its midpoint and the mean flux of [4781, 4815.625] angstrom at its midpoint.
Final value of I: 5.79 angstrom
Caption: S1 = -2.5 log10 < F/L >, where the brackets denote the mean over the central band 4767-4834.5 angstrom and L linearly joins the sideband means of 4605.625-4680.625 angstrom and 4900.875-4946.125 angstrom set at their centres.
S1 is 0.04 mag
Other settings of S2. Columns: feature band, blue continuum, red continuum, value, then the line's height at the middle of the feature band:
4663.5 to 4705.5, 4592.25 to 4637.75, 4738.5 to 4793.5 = 3.0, 8.72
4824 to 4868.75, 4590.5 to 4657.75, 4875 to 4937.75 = 2.3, 8.72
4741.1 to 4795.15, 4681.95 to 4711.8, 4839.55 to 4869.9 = -2.1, 8.1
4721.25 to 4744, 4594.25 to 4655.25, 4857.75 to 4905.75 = 0.9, 8.54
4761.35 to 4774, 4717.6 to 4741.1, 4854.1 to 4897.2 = 0.2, 8.33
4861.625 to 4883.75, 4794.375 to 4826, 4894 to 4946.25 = 2.7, 8.79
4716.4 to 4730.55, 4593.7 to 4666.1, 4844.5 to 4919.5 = 0.6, 8.61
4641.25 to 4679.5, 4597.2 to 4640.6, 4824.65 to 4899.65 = 3.1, 8.87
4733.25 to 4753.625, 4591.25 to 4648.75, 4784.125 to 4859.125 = 0.7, 8.67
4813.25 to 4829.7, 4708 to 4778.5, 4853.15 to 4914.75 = 0.5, 8.34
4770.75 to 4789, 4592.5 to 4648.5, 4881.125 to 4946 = 0.3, 8.86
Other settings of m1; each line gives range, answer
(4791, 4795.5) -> 9.2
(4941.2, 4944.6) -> 10.4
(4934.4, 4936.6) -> 8.37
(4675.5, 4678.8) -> 7.38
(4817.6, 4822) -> 7.19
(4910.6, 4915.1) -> 8.59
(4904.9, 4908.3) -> 10.2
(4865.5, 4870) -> 7.55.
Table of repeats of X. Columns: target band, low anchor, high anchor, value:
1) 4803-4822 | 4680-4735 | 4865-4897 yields 0.1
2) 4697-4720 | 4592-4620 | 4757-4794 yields 1.0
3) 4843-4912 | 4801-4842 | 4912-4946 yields 2.5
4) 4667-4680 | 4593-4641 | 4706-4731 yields 1.0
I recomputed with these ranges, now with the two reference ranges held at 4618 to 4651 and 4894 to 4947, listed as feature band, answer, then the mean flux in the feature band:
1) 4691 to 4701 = 0.2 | 8.47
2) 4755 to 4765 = 0.1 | 8.62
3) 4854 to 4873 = 2.8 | 7.59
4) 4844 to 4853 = 0.5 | 8.33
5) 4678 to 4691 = 0.8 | 8.07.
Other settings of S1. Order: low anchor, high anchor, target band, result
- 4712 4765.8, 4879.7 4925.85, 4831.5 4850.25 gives 0.009 mag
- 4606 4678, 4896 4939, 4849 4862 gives 0.077 mag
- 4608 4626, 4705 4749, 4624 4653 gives 0.134 mag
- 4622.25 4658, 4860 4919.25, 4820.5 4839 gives 0.018 mag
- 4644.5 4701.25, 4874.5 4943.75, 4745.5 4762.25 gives 0.018 mag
